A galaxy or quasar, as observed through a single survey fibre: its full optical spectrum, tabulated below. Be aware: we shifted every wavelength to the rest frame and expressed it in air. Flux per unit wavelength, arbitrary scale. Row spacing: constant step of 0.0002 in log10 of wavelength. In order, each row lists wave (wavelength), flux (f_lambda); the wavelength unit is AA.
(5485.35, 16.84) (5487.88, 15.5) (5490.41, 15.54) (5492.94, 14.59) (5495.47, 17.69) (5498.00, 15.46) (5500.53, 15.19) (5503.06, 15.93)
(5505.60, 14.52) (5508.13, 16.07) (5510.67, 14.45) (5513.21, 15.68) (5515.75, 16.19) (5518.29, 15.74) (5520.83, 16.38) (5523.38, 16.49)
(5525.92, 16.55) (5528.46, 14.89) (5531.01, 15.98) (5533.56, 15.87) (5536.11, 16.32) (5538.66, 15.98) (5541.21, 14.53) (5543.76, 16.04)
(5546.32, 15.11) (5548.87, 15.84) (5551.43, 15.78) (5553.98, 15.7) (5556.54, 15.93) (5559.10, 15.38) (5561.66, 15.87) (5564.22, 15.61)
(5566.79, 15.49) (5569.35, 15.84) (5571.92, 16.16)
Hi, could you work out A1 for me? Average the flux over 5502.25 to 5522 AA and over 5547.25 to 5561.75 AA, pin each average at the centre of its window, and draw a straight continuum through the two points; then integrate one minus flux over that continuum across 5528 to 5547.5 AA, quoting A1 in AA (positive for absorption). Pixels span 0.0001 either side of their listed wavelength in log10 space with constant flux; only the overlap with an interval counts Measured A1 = 0.1 AA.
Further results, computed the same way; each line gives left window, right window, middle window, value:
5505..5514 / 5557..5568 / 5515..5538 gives -1.1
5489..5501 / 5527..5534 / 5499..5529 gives -0.1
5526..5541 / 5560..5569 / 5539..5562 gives 0.2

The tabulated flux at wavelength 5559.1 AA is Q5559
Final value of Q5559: 15.38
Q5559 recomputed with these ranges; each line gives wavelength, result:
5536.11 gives 16.32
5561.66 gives 15.87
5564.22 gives 15.61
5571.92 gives 16.16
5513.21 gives 15.68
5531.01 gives 15.98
